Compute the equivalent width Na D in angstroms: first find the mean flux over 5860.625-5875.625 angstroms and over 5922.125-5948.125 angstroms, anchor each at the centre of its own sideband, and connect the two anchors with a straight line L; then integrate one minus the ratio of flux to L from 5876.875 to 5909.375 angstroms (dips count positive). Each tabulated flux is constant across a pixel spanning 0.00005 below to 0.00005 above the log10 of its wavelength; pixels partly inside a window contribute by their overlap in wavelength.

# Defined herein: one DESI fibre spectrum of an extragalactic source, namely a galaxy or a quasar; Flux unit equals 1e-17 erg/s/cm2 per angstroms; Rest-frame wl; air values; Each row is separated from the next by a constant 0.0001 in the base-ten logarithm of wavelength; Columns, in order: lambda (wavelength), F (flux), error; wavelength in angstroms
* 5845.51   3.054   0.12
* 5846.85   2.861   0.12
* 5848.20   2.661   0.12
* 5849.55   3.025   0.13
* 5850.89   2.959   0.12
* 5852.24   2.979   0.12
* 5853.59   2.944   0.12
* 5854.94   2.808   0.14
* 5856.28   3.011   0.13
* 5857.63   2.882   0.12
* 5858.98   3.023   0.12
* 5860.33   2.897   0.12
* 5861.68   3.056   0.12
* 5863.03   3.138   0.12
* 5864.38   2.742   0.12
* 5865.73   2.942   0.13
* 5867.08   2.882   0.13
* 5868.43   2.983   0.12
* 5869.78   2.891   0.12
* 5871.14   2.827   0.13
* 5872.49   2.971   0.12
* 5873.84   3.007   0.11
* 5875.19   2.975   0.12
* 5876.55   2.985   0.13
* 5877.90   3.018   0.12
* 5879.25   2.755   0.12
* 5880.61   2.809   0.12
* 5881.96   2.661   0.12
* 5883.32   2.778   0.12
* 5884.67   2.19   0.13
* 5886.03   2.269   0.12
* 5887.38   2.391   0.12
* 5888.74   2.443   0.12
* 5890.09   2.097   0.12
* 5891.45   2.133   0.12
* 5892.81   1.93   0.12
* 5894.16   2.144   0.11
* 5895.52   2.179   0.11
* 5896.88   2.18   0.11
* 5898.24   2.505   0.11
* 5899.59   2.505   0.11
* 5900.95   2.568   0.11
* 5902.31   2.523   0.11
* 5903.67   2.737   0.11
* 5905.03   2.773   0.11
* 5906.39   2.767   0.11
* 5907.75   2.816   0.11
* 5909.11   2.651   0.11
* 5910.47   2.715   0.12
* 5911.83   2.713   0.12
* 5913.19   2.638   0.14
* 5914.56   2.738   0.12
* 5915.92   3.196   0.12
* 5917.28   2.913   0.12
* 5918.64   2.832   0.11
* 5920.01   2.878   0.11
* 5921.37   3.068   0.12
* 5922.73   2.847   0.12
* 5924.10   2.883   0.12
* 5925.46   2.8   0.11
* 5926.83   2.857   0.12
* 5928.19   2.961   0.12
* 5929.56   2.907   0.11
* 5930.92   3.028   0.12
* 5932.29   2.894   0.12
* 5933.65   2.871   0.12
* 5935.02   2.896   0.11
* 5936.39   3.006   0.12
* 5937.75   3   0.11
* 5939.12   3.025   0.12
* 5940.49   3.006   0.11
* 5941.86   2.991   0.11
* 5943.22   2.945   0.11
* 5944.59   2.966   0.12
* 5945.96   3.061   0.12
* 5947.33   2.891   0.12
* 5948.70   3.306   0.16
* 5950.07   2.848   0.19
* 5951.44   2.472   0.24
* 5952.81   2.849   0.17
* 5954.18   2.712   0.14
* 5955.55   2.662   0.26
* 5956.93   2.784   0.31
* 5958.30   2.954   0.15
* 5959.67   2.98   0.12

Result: 4.9 angstroms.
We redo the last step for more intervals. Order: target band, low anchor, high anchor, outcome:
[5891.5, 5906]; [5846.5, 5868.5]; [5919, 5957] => 2.6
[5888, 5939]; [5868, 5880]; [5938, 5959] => 3.8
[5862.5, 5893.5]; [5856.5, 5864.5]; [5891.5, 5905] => 0.2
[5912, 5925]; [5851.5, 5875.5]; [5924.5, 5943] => 0.3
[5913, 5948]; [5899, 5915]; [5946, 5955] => -2.0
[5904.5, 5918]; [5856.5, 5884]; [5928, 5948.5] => 0.7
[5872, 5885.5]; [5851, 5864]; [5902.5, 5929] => 0.5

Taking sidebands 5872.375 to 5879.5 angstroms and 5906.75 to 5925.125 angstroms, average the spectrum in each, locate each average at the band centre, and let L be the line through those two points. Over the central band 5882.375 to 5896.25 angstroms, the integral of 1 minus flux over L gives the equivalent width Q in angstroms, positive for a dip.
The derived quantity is 3.1 angstroms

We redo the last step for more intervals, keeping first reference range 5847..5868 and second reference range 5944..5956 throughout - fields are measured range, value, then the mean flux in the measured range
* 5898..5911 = 1.1 angstroms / 2.66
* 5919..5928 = 0.0 angstroms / 2.89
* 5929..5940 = -0.3 angstroms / 2.96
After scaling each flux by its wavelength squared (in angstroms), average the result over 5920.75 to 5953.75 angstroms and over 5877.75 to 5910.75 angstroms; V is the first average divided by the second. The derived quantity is 1.2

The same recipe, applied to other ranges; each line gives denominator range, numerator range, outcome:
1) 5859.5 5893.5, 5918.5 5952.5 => 1.10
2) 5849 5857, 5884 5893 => 0.76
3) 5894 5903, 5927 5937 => 1.24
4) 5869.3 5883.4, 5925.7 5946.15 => 1.05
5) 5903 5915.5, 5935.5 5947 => 1.11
